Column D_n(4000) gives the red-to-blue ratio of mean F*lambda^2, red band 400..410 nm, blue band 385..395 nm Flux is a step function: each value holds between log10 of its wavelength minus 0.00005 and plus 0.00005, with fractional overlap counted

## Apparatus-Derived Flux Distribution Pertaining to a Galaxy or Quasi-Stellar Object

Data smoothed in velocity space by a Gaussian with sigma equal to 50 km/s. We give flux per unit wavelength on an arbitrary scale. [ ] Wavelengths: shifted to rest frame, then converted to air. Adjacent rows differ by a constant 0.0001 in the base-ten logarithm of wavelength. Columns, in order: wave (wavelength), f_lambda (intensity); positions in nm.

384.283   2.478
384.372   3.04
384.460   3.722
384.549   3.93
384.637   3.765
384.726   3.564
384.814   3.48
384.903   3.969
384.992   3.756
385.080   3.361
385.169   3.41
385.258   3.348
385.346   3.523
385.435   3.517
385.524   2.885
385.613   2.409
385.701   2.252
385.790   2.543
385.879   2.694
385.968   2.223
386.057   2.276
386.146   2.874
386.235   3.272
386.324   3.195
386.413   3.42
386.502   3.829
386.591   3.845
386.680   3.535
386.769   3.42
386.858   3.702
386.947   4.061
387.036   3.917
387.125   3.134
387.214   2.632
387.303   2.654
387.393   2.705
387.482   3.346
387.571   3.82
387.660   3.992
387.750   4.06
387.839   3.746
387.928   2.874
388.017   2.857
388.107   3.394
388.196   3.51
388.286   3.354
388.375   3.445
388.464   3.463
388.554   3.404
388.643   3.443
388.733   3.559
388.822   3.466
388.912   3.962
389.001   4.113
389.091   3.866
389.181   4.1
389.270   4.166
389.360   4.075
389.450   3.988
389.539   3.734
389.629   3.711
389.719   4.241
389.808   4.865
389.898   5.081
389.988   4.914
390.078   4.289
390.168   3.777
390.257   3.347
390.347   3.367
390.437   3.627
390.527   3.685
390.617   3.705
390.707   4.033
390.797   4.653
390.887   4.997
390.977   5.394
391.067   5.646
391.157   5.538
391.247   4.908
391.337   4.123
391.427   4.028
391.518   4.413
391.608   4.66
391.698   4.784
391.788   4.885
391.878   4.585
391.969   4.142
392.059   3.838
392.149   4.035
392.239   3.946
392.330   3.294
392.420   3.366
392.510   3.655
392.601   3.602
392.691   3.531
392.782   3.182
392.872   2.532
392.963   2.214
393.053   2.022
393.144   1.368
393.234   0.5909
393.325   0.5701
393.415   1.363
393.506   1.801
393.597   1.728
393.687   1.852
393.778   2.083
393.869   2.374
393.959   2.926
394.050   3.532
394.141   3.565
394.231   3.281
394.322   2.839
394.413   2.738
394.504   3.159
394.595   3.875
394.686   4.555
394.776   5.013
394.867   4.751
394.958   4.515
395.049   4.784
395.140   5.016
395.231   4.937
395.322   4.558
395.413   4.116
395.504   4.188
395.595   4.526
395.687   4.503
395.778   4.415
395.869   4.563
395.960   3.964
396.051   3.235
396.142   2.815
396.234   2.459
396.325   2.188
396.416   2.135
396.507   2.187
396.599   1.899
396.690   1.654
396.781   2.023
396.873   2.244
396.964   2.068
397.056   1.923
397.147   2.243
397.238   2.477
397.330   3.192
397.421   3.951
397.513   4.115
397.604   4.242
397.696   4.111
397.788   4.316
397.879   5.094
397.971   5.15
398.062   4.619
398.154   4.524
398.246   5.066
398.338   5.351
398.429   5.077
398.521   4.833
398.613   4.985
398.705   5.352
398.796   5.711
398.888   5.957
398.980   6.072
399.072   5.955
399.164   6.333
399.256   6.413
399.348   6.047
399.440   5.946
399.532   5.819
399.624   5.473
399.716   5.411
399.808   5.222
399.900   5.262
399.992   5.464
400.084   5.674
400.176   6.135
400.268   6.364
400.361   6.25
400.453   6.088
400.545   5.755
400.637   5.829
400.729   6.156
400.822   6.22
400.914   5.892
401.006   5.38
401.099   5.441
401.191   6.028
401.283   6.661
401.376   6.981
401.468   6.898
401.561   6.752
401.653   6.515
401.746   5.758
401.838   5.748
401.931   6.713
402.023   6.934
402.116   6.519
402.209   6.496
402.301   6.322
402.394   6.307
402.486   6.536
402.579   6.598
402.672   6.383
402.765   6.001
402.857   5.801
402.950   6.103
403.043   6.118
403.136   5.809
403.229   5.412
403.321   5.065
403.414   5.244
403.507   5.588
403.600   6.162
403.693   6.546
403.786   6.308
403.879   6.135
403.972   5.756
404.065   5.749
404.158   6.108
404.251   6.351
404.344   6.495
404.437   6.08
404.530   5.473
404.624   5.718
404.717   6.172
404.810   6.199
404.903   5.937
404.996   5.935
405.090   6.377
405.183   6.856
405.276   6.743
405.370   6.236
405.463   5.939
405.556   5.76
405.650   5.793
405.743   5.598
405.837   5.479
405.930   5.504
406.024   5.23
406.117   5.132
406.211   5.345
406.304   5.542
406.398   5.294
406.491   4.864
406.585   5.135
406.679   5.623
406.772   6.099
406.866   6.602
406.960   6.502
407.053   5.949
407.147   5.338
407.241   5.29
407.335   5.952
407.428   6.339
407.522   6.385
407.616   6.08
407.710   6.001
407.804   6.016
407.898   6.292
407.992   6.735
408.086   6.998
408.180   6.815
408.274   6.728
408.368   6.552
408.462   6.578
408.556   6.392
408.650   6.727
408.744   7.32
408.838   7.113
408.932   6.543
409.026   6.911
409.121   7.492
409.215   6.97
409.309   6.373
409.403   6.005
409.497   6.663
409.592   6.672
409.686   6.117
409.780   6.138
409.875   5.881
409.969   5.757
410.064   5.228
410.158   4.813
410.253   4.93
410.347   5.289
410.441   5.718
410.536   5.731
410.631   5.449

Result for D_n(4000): 1.9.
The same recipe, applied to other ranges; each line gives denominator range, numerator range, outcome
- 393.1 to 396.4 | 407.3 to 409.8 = 2.13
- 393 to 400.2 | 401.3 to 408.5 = 1.62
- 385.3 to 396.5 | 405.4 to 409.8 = 1.88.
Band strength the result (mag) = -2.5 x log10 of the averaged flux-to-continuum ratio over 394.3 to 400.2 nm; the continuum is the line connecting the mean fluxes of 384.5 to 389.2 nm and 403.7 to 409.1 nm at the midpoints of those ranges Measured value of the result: 0.13 mag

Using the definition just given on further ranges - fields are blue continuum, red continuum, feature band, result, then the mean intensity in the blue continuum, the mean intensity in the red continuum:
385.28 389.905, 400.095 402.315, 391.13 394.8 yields 0.35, 3.45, 6.23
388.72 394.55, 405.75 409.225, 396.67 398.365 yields 0.25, 3.59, 6.14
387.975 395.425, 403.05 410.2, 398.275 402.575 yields -0.18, 3.69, 6.07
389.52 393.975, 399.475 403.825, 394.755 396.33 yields 0.08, 3.58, 6.05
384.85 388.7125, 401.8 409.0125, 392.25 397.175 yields 0.41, 3.28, 6.09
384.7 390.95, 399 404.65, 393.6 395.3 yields 0.30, 3.57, 6.05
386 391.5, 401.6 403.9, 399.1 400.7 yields -0.04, 3.81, 6.13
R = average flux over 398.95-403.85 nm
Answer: 6.06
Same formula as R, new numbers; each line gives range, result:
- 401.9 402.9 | 6.42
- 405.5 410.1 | 6.12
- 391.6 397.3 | 3.19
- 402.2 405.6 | 6.07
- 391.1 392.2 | 4.51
